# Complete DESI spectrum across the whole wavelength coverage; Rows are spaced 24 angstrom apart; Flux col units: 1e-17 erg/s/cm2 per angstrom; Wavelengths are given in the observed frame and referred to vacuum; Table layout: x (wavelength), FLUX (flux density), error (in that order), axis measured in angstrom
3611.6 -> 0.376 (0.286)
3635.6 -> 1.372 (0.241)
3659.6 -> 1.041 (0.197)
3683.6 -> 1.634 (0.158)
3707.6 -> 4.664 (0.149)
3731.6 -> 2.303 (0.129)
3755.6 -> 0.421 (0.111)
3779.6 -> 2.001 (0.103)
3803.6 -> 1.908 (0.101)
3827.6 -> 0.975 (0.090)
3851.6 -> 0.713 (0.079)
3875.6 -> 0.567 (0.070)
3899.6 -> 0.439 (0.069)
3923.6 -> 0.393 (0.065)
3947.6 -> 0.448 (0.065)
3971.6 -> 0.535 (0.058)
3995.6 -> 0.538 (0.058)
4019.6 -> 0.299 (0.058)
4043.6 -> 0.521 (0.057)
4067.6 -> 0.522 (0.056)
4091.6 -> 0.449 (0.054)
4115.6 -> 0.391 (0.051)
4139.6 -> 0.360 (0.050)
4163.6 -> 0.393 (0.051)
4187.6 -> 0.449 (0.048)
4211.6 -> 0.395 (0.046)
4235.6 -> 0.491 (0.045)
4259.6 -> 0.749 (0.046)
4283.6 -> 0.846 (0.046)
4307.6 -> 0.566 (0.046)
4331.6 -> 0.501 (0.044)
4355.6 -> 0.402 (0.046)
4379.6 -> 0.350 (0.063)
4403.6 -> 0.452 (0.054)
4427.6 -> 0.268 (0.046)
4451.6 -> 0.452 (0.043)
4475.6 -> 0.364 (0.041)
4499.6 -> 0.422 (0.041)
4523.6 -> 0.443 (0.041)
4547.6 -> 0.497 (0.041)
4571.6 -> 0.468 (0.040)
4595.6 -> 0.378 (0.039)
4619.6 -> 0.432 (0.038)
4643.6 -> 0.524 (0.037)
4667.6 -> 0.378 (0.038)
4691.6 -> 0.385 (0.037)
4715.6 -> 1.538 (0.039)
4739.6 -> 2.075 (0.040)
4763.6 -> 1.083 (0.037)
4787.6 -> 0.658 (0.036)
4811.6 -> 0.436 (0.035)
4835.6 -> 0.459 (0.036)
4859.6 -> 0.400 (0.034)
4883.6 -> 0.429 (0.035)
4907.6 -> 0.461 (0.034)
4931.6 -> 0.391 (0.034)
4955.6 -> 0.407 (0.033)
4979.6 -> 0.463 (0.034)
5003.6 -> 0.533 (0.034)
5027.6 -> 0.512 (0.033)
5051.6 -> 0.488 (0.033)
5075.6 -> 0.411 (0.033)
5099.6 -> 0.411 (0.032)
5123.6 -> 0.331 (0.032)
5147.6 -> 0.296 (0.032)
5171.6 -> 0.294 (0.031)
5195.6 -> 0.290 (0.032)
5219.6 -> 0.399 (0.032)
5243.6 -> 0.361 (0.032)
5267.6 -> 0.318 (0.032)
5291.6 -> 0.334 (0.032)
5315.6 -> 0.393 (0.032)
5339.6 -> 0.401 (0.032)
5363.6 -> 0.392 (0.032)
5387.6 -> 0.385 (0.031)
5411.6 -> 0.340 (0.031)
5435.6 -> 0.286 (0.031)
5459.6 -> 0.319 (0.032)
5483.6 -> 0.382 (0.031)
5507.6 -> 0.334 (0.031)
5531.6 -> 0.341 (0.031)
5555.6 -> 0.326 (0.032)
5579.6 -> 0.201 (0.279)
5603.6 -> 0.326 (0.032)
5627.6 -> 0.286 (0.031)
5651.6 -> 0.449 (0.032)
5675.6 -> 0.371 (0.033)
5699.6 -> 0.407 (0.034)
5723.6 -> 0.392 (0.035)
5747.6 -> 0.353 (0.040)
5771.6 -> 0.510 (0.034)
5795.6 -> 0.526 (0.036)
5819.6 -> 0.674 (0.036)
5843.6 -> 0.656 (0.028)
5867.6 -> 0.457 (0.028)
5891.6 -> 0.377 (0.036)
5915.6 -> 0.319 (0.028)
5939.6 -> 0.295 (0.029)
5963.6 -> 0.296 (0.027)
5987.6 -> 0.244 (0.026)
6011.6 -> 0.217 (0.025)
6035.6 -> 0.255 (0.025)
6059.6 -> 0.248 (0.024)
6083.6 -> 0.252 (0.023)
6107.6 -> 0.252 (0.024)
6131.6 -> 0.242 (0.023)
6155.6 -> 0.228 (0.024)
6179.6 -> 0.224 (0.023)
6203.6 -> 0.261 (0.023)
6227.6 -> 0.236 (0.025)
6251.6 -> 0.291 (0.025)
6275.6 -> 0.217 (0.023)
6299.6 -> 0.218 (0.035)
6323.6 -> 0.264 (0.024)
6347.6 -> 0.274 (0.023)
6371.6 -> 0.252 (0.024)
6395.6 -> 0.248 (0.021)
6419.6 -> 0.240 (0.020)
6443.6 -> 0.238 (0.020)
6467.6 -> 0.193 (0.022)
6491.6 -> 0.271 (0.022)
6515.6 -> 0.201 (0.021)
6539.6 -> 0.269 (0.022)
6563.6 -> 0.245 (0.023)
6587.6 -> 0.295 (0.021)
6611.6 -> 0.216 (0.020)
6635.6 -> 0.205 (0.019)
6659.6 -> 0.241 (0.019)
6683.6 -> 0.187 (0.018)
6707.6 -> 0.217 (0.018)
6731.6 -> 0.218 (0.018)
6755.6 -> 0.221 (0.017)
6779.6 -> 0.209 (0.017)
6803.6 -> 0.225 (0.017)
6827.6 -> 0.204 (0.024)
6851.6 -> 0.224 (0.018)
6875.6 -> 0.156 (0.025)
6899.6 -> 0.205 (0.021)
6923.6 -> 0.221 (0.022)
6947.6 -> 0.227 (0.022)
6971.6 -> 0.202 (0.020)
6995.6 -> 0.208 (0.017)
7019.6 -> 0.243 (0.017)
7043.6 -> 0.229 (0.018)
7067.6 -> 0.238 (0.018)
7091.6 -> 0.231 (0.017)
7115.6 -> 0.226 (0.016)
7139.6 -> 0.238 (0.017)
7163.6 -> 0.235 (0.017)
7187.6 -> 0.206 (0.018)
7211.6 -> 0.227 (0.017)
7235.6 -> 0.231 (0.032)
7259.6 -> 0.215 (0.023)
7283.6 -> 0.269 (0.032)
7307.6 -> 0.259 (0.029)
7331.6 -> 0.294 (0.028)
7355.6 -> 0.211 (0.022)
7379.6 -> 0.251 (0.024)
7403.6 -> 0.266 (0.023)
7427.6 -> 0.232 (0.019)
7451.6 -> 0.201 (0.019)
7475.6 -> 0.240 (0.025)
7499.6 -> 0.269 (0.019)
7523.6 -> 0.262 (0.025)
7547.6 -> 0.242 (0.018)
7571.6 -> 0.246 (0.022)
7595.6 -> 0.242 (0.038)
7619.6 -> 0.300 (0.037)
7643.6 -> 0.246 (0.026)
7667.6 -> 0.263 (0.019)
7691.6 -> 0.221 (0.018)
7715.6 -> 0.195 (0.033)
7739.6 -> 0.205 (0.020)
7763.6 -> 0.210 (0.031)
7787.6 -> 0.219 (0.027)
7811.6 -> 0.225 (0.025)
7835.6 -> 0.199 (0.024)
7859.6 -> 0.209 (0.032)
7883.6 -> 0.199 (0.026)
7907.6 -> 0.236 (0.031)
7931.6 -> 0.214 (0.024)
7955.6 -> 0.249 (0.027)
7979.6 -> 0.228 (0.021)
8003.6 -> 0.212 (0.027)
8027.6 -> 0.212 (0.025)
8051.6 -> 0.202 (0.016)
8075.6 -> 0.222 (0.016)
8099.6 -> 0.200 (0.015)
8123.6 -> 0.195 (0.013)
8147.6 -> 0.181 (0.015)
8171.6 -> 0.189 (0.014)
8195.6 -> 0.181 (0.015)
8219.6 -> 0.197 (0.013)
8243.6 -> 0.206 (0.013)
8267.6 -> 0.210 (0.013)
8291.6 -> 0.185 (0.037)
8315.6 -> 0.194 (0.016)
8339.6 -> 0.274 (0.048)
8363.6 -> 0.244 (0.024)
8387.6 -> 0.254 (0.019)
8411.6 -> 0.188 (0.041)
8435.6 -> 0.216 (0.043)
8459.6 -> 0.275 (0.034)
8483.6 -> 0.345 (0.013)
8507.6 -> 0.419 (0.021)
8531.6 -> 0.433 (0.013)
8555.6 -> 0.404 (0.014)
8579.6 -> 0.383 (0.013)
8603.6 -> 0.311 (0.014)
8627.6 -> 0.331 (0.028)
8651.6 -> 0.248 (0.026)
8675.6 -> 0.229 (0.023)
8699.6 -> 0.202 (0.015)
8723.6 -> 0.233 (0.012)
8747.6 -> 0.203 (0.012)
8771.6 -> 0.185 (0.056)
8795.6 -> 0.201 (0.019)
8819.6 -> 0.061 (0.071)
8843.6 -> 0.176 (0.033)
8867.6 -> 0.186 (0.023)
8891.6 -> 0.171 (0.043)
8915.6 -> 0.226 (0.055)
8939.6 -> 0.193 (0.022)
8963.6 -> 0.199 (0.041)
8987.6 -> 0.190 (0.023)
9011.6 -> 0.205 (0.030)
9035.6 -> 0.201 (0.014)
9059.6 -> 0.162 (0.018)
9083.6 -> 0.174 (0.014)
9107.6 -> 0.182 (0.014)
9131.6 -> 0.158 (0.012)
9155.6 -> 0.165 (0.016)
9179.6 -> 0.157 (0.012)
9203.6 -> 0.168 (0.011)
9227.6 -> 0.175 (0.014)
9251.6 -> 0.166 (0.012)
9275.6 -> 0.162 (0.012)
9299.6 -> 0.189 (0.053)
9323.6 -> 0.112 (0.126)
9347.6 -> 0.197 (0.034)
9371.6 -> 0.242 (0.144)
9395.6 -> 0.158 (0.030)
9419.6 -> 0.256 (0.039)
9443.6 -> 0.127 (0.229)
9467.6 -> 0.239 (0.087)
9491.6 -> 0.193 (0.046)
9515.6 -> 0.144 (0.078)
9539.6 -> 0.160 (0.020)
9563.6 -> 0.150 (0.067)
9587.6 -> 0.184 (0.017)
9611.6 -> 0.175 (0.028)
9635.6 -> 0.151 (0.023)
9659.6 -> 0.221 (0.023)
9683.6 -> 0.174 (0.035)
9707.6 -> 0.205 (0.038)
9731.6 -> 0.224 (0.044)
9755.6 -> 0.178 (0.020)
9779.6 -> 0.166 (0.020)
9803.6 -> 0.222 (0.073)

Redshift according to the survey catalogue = 2.06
